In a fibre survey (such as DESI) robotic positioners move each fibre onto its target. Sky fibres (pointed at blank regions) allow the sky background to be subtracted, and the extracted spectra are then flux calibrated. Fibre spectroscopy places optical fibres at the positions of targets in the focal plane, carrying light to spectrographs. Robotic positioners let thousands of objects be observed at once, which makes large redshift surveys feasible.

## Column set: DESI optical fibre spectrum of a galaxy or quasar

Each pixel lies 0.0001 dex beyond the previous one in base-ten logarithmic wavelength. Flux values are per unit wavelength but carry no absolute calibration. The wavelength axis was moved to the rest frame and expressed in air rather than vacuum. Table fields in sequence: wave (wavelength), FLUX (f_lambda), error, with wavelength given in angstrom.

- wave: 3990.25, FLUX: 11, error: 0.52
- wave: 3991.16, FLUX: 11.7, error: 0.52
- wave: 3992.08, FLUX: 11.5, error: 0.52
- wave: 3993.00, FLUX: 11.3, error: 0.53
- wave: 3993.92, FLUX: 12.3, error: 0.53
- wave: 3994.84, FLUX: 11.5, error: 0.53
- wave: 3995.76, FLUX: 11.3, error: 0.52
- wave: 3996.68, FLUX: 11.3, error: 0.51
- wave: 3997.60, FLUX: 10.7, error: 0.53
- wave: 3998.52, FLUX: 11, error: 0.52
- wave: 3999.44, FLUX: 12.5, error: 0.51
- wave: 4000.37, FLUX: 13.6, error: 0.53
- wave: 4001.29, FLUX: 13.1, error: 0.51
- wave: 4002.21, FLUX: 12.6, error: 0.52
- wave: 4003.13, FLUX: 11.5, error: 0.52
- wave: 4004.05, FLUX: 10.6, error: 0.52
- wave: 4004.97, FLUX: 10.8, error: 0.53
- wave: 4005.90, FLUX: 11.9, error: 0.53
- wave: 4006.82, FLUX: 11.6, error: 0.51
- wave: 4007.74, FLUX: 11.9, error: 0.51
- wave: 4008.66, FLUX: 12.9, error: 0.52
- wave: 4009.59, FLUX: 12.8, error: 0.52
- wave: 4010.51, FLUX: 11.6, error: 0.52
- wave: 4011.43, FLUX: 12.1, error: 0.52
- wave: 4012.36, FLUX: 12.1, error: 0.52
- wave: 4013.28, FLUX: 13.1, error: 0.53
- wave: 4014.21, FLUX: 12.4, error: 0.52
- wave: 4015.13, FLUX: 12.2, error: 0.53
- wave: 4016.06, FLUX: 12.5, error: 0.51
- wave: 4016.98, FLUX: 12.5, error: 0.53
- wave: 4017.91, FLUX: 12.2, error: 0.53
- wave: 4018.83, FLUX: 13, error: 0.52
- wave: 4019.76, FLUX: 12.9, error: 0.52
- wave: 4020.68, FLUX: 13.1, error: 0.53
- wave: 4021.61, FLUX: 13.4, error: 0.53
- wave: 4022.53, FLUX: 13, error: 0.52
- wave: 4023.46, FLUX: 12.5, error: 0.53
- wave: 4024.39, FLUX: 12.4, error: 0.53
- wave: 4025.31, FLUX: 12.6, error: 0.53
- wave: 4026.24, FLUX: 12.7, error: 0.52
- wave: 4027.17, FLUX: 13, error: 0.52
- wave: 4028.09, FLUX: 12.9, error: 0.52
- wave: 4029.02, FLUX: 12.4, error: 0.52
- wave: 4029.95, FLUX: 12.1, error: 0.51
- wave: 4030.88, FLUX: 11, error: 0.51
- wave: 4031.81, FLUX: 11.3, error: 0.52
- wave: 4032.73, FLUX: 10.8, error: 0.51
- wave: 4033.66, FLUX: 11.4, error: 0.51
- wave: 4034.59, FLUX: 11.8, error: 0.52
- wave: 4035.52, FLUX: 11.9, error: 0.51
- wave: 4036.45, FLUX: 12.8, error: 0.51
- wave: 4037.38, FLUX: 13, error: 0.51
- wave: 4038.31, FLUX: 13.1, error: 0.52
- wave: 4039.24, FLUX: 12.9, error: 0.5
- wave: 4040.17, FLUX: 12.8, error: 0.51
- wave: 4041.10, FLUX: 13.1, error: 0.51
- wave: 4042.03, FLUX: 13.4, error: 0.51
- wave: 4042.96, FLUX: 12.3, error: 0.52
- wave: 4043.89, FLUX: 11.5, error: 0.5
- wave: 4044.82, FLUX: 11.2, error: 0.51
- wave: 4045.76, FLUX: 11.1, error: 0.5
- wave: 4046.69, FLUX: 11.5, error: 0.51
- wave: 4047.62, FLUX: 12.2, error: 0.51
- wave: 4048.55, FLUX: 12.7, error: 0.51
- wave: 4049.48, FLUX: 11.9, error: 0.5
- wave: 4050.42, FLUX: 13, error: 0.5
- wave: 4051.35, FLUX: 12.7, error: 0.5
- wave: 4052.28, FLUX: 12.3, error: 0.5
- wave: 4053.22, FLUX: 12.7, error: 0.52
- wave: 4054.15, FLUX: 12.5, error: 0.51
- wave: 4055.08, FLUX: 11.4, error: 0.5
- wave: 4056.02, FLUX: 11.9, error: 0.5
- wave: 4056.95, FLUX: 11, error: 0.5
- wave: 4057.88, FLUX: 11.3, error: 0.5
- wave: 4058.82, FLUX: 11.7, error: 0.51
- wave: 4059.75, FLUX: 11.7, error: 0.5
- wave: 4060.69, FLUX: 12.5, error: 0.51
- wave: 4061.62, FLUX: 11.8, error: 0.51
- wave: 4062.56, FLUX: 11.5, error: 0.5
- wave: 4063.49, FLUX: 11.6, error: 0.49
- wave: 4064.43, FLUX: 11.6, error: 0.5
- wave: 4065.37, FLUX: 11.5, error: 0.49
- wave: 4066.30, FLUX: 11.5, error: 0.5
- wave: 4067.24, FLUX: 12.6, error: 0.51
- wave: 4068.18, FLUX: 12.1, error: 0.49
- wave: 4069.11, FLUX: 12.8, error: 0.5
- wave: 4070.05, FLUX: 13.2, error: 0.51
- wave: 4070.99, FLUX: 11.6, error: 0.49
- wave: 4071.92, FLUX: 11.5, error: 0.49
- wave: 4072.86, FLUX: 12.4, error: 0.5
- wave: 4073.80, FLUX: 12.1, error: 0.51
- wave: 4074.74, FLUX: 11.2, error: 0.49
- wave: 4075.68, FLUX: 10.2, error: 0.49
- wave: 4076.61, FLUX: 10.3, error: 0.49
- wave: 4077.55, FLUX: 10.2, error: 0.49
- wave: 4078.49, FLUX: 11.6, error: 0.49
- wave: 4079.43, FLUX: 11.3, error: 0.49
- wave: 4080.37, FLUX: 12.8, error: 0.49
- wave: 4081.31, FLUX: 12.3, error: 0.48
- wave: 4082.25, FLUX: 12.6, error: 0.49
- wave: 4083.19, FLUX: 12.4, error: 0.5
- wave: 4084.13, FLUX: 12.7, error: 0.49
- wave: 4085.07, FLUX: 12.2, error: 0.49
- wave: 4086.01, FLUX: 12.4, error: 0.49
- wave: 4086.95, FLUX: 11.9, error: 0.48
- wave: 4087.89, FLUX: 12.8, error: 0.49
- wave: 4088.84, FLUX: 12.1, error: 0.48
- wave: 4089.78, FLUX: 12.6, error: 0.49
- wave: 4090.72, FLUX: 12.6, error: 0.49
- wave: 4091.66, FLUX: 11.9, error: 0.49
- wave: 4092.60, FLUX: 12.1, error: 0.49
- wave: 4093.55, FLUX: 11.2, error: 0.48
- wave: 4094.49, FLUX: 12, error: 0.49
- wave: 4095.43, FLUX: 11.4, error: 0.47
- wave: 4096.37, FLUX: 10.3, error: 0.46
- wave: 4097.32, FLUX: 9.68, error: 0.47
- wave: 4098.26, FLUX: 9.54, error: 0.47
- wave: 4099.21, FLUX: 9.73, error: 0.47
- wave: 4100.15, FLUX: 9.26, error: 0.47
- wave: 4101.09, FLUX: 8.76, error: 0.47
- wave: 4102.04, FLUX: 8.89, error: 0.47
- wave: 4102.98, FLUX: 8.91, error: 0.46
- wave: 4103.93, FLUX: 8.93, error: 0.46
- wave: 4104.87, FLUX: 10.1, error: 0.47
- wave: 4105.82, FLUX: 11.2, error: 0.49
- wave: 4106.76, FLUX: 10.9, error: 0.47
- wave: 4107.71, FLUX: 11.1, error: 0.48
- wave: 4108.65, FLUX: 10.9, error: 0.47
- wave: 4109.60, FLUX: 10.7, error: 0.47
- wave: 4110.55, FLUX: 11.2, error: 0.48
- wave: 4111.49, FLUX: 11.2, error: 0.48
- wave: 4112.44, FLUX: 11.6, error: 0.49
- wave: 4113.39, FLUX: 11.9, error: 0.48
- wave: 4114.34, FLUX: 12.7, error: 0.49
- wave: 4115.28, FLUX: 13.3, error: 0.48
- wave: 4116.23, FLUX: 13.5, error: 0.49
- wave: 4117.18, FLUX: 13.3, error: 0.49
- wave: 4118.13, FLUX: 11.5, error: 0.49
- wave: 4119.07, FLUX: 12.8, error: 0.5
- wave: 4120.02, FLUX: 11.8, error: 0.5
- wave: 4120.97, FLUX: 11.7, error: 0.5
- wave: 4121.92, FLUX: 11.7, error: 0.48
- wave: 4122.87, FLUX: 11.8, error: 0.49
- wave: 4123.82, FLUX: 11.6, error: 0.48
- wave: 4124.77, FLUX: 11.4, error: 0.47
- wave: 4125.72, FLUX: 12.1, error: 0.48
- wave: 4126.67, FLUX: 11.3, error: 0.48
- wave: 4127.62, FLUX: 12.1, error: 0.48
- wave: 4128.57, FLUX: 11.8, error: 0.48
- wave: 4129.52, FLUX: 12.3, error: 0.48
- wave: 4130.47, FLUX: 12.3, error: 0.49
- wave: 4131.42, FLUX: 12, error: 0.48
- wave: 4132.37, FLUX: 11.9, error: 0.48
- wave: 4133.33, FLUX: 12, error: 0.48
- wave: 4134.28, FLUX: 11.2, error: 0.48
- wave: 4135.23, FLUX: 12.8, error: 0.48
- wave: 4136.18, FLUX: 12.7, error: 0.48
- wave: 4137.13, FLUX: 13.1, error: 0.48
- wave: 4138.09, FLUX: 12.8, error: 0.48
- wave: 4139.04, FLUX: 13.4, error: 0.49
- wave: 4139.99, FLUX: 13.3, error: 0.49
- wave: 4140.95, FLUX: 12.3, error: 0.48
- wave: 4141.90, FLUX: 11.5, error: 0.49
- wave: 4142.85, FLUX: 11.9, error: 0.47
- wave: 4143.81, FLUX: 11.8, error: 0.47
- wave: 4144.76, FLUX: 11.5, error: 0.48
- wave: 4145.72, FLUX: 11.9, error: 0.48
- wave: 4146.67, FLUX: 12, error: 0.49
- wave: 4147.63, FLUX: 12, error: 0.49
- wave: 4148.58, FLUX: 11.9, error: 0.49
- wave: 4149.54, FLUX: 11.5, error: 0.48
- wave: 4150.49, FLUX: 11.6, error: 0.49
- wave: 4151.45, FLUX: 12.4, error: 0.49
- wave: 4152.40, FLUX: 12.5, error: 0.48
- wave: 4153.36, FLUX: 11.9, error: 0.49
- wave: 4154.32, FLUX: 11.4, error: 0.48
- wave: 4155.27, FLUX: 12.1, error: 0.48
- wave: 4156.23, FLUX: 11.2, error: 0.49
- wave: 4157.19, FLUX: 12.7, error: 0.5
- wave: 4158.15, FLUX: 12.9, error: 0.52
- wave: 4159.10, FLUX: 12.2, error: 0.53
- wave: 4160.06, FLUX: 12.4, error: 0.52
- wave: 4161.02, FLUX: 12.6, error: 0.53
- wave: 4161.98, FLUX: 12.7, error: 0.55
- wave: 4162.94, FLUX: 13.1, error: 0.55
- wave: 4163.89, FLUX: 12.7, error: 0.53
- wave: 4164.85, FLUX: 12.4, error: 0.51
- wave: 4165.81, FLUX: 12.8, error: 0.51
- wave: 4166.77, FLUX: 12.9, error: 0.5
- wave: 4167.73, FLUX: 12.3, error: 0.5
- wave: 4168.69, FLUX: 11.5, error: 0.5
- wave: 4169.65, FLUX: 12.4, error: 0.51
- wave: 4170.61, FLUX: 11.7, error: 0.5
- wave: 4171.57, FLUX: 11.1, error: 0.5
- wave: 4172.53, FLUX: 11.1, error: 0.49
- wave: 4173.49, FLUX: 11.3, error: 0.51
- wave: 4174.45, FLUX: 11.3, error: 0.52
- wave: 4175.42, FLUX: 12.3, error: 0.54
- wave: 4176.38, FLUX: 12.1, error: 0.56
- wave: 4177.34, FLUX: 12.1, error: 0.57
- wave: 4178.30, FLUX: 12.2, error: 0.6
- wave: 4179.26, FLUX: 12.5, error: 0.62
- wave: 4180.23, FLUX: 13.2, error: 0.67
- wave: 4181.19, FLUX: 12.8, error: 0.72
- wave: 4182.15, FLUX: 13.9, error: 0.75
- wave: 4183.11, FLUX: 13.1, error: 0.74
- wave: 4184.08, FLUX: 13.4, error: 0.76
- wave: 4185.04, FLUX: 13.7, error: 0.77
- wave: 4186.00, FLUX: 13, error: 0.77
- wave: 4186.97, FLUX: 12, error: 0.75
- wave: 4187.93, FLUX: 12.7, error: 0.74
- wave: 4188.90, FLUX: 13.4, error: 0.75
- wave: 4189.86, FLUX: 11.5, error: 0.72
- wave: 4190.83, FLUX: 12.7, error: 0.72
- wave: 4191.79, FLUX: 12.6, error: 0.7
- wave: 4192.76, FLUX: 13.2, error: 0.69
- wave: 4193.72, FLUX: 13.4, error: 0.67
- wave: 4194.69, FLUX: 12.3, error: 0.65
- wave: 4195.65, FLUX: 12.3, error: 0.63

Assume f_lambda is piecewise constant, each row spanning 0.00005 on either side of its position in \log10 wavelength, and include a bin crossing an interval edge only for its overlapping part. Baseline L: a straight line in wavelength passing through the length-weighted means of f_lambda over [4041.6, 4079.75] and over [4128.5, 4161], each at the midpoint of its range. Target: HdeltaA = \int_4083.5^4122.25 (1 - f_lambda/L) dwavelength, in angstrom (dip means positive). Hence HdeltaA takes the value 2.1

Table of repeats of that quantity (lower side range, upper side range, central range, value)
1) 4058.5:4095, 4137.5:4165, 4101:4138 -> 1.5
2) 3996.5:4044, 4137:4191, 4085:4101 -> 1.3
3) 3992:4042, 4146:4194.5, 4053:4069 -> 0.6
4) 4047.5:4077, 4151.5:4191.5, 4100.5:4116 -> 1.7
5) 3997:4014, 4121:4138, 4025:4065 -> -0.3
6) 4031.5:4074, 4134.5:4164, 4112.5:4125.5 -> 0.0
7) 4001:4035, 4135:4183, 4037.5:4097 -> 1.2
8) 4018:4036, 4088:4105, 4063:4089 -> -1.9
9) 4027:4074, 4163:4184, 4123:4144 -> 0.1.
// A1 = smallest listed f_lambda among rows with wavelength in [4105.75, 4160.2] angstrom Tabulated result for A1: 10.7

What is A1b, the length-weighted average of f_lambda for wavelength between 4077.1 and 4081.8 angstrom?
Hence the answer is 11.6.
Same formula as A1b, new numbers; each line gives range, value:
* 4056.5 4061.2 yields 11.7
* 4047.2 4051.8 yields 12.5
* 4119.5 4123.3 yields 11.7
